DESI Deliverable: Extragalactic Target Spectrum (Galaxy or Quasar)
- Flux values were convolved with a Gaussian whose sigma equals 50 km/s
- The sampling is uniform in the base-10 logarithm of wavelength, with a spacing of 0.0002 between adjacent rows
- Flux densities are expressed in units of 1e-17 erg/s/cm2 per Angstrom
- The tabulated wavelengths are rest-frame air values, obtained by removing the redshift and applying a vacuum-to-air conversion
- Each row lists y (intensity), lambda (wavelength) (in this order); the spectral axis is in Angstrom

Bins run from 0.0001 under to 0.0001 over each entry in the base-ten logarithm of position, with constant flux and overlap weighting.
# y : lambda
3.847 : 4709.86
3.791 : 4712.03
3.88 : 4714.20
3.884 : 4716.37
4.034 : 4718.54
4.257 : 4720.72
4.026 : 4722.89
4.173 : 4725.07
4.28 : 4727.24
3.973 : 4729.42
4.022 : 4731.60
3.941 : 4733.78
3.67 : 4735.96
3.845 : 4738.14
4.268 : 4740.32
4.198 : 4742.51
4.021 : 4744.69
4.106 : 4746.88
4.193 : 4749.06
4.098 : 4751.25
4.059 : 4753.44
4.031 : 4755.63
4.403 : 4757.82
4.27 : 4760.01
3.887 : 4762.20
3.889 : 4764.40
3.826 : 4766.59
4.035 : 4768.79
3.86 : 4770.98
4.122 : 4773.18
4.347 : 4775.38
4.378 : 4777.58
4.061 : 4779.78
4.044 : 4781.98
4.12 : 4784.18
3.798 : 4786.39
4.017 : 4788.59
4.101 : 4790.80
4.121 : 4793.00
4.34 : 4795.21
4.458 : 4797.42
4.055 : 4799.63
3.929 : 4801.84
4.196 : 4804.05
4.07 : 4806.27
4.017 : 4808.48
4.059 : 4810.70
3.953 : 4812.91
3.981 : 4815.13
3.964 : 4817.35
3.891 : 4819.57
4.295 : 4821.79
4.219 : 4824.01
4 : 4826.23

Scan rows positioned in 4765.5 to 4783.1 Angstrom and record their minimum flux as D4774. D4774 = 3.826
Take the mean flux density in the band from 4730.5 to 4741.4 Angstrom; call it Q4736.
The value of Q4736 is 3.95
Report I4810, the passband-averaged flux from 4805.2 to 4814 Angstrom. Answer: 4.03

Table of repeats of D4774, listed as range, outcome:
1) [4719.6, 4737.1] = 3.67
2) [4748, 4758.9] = 4.031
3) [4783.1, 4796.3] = 3.798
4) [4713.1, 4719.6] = 3.88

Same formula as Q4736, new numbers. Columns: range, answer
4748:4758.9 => 4.15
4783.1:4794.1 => 4.03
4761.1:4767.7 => 3.87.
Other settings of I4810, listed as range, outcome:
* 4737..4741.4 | 4.06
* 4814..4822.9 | 4.03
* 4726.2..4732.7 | 4.09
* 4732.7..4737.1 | 3.81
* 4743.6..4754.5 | 4.1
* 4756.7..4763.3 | 4.19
